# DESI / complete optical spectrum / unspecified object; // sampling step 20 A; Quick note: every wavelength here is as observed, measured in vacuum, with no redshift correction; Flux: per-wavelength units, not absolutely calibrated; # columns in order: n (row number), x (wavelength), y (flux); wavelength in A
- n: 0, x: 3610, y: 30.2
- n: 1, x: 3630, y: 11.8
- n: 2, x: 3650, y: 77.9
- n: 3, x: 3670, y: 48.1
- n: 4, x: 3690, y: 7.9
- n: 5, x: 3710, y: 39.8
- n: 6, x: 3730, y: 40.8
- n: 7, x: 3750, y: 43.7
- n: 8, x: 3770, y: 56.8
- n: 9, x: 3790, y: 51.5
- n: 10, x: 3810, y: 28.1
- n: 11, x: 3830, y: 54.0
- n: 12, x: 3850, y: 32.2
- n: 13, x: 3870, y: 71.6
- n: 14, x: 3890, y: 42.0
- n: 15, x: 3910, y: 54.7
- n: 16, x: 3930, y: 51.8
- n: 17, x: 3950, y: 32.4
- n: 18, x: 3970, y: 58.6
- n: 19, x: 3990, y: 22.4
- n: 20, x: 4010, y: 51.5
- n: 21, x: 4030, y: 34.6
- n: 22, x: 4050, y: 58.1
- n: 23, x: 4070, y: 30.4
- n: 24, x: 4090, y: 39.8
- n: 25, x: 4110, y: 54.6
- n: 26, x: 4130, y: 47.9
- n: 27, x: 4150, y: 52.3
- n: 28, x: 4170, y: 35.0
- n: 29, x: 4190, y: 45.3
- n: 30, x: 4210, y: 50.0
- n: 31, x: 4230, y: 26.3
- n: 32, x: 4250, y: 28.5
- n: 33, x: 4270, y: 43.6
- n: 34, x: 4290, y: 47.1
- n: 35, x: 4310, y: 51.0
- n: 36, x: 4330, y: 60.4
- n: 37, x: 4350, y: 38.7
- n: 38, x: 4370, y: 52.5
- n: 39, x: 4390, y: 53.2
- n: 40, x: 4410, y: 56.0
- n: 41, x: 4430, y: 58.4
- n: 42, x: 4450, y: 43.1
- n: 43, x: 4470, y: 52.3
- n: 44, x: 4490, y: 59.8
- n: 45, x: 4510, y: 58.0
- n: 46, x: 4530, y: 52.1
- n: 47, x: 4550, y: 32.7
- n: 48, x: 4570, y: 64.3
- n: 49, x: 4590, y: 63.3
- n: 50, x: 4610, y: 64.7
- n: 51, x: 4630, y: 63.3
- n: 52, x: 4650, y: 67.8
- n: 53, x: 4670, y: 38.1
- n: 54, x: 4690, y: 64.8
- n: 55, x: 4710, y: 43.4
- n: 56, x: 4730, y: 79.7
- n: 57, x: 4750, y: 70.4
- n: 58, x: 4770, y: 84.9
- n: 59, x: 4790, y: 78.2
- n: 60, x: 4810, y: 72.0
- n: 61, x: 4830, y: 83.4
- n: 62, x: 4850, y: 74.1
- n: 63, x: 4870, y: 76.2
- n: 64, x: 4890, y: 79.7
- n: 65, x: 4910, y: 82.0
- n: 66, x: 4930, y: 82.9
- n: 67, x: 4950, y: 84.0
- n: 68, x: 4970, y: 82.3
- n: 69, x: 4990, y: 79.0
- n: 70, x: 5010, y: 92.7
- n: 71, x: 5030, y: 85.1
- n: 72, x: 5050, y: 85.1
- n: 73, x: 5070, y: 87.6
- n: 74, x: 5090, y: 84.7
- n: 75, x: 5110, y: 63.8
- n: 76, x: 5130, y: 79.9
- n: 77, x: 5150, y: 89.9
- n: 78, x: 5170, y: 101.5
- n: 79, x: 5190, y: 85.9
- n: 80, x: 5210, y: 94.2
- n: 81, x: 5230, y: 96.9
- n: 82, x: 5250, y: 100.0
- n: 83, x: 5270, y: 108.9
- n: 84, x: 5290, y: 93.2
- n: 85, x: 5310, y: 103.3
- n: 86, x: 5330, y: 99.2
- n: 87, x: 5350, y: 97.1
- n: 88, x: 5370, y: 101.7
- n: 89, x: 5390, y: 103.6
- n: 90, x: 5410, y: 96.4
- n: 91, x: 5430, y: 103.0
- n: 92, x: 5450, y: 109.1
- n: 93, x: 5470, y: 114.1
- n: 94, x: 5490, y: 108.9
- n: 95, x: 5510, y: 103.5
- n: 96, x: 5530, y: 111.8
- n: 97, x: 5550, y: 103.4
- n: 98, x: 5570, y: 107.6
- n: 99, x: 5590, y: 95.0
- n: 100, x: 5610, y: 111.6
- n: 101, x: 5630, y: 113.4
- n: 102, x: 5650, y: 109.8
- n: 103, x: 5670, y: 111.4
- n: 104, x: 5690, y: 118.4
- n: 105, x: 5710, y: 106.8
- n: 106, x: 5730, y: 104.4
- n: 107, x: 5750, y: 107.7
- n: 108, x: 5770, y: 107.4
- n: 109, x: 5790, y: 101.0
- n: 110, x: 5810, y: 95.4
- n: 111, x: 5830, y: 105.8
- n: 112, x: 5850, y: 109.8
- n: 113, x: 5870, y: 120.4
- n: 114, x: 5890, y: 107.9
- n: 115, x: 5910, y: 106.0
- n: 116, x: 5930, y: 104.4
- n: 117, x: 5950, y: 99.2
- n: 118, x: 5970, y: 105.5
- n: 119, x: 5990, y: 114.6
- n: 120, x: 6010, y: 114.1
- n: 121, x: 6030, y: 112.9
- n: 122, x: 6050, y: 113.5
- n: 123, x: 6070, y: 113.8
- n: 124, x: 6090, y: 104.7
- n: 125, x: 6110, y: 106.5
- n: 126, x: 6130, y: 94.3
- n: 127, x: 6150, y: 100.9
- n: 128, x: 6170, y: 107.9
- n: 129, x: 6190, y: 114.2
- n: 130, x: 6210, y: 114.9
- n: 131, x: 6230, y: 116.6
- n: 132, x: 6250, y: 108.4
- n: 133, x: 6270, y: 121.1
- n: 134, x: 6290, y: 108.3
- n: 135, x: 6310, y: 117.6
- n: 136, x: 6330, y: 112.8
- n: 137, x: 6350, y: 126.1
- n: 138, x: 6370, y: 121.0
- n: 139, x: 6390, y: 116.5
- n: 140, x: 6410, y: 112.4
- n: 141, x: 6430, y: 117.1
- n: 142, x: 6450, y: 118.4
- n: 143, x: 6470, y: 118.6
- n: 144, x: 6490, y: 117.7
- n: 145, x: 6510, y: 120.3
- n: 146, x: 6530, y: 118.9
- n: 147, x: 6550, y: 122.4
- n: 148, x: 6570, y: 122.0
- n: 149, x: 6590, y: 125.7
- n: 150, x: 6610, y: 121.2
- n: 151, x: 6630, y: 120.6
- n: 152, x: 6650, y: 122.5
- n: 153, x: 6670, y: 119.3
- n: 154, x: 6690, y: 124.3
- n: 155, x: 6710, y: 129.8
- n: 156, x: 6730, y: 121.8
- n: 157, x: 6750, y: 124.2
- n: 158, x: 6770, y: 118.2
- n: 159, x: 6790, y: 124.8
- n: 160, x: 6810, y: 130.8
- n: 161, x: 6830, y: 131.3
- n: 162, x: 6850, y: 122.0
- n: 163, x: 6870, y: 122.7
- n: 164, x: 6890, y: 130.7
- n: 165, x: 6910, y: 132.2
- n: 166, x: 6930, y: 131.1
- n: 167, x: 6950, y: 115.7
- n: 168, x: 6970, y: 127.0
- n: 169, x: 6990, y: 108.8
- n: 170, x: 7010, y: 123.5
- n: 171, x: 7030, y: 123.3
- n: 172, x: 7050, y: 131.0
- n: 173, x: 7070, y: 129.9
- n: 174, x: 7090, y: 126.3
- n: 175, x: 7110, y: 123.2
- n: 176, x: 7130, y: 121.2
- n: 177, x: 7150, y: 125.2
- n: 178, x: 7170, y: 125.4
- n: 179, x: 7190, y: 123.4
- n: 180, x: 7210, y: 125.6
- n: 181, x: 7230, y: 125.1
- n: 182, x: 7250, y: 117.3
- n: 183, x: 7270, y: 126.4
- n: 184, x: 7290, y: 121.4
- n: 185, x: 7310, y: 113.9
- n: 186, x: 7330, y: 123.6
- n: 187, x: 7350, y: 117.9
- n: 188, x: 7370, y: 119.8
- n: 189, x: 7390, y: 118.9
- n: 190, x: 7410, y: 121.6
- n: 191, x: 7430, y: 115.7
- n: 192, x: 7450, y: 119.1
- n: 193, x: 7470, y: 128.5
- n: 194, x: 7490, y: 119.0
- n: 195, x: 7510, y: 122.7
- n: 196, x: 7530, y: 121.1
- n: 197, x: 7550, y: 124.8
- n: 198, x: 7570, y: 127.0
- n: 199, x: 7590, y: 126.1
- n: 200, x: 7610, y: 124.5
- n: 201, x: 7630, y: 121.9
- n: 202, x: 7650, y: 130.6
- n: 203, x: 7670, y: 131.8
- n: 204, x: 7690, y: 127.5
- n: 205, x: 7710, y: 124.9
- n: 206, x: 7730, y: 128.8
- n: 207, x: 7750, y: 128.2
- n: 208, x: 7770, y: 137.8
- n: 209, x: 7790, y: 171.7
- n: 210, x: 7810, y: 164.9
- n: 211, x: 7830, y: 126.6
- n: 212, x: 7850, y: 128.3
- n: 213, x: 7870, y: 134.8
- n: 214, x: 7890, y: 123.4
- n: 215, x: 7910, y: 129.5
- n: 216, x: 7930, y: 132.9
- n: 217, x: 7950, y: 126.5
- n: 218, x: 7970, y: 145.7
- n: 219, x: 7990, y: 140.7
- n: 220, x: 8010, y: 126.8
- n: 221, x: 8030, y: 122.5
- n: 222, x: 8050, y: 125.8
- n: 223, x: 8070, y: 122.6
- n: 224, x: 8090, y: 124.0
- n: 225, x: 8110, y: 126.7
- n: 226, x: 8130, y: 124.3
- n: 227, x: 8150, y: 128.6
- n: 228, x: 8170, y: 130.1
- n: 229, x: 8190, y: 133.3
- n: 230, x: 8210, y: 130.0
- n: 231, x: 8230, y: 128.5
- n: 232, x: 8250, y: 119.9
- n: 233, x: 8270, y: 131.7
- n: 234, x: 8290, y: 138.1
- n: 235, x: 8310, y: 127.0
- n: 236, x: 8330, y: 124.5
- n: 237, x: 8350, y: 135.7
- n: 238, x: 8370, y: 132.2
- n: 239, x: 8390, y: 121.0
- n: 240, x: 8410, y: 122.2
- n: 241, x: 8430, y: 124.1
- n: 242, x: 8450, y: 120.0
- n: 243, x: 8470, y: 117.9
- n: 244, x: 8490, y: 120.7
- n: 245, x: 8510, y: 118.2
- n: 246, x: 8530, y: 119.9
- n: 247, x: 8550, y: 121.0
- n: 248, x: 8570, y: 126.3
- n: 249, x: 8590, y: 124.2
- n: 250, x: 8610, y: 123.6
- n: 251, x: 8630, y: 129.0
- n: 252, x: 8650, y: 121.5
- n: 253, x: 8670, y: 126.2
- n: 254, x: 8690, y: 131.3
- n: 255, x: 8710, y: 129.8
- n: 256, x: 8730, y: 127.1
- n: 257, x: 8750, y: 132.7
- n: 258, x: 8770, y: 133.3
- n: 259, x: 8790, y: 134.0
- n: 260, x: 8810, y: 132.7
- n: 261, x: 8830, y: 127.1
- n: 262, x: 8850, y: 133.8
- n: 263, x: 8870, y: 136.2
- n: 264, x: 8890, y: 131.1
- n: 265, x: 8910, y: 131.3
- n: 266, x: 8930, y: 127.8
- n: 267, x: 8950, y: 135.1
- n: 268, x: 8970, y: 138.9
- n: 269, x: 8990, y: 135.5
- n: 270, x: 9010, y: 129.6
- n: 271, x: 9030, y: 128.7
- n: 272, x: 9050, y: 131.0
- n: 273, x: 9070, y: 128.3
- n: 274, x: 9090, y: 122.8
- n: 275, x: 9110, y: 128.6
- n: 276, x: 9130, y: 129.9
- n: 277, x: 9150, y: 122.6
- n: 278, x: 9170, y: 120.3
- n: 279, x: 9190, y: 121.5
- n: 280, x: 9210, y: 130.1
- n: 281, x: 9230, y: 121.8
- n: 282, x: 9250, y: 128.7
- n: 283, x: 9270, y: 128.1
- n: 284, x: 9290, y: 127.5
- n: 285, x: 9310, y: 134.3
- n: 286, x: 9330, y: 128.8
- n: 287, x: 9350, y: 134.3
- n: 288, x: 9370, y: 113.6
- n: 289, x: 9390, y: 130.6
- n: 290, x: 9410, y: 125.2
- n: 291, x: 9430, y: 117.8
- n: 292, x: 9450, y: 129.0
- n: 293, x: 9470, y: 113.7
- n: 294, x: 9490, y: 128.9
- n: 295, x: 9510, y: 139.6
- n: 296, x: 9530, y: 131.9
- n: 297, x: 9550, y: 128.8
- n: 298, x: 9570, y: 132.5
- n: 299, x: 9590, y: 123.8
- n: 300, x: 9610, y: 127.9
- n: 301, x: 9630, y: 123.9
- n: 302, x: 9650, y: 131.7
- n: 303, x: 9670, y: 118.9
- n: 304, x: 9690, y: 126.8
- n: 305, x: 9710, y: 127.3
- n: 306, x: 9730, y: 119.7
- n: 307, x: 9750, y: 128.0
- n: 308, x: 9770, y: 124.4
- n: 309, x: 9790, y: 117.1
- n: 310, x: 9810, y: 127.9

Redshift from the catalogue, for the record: 0.19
